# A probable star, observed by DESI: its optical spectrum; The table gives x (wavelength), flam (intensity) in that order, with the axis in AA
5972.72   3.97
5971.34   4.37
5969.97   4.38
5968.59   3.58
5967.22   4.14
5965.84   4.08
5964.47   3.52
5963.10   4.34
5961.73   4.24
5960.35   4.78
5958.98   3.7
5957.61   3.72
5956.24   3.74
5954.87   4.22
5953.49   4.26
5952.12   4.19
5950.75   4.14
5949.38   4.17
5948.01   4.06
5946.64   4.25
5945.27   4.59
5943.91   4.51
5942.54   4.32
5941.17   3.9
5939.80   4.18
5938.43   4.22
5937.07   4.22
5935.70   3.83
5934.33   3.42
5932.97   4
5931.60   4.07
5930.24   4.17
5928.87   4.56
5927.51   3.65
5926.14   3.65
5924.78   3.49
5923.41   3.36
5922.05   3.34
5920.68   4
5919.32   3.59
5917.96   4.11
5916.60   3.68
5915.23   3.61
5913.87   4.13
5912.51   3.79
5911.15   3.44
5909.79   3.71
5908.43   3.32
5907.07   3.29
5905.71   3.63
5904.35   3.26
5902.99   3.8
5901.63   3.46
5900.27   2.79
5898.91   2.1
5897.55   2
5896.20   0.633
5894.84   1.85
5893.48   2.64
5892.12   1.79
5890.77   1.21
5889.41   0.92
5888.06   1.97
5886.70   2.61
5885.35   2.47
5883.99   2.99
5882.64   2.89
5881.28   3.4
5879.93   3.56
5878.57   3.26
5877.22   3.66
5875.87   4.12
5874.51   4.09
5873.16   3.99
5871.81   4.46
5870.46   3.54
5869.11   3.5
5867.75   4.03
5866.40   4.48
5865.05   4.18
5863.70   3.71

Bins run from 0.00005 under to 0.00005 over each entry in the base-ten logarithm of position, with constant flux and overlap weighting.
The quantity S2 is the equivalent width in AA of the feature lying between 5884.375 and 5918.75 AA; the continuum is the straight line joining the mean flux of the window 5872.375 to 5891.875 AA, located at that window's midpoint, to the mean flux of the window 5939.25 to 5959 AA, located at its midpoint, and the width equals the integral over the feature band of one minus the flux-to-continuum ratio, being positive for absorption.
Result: 5.2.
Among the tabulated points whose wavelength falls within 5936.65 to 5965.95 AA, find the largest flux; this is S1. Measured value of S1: 4.78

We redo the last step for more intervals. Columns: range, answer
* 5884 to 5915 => 4.13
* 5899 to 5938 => 4.56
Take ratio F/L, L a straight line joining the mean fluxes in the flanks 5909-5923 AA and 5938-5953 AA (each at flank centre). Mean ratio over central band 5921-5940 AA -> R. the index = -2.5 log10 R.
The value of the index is 0.03 mag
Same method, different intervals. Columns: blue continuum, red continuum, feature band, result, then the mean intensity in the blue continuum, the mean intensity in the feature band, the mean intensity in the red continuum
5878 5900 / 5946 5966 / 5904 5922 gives -0.24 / 2.27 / 3.65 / 4.09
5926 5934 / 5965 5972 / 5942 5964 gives -0.03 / 4.02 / 4.19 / 4.1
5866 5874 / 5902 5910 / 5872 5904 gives 0.34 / 3.99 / 2.74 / 3.49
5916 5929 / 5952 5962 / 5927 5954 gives -0.06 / 3.71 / 4.14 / 4.09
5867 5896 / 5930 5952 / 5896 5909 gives 0.17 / 2.96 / 2.91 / 4.13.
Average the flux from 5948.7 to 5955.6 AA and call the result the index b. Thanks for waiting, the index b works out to 4.19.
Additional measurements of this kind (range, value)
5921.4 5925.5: 3.4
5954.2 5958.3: 3.9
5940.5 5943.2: 4.11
